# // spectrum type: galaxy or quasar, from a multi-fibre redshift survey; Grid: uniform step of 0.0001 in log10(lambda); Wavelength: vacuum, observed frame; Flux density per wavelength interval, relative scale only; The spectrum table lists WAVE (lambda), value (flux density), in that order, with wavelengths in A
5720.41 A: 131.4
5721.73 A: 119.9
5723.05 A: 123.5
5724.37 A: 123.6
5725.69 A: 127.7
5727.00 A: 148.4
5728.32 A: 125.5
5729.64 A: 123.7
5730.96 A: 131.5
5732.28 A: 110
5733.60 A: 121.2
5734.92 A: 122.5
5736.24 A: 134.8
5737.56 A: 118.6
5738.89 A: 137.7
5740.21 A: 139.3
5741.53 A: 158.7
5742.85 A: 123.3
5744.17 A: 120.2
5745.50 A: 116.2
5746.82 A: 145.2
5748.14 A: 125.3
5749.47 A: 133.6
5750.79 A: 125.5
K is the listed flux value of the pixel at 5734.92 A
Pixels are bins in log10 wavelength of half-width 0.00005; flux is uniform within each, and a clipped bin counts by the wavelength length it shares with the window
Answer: 122.5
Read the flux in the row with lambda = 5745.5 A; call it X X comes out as 116.2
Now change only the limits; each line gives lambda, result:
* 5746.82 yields 145.2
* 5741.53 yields 158.7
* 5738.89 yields 137.7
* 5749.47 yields 133.6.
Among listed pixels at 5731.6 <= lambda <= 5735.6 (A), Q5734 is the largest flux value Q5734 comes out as 122.5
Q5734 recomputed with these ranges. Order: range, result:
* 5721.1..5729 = 148.4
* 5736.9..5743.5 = 158.7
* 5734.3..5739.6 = 137.7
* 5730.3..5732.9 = 131.5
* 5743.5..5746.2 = 120.2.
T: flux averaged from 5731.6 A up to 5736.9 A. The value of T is 122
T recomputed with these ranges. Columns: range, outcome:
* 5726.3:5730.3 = 133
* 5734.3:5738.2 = 125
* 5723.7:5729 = 131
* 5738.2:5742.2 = 145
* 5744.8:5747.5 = 131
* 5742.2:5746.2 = 120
